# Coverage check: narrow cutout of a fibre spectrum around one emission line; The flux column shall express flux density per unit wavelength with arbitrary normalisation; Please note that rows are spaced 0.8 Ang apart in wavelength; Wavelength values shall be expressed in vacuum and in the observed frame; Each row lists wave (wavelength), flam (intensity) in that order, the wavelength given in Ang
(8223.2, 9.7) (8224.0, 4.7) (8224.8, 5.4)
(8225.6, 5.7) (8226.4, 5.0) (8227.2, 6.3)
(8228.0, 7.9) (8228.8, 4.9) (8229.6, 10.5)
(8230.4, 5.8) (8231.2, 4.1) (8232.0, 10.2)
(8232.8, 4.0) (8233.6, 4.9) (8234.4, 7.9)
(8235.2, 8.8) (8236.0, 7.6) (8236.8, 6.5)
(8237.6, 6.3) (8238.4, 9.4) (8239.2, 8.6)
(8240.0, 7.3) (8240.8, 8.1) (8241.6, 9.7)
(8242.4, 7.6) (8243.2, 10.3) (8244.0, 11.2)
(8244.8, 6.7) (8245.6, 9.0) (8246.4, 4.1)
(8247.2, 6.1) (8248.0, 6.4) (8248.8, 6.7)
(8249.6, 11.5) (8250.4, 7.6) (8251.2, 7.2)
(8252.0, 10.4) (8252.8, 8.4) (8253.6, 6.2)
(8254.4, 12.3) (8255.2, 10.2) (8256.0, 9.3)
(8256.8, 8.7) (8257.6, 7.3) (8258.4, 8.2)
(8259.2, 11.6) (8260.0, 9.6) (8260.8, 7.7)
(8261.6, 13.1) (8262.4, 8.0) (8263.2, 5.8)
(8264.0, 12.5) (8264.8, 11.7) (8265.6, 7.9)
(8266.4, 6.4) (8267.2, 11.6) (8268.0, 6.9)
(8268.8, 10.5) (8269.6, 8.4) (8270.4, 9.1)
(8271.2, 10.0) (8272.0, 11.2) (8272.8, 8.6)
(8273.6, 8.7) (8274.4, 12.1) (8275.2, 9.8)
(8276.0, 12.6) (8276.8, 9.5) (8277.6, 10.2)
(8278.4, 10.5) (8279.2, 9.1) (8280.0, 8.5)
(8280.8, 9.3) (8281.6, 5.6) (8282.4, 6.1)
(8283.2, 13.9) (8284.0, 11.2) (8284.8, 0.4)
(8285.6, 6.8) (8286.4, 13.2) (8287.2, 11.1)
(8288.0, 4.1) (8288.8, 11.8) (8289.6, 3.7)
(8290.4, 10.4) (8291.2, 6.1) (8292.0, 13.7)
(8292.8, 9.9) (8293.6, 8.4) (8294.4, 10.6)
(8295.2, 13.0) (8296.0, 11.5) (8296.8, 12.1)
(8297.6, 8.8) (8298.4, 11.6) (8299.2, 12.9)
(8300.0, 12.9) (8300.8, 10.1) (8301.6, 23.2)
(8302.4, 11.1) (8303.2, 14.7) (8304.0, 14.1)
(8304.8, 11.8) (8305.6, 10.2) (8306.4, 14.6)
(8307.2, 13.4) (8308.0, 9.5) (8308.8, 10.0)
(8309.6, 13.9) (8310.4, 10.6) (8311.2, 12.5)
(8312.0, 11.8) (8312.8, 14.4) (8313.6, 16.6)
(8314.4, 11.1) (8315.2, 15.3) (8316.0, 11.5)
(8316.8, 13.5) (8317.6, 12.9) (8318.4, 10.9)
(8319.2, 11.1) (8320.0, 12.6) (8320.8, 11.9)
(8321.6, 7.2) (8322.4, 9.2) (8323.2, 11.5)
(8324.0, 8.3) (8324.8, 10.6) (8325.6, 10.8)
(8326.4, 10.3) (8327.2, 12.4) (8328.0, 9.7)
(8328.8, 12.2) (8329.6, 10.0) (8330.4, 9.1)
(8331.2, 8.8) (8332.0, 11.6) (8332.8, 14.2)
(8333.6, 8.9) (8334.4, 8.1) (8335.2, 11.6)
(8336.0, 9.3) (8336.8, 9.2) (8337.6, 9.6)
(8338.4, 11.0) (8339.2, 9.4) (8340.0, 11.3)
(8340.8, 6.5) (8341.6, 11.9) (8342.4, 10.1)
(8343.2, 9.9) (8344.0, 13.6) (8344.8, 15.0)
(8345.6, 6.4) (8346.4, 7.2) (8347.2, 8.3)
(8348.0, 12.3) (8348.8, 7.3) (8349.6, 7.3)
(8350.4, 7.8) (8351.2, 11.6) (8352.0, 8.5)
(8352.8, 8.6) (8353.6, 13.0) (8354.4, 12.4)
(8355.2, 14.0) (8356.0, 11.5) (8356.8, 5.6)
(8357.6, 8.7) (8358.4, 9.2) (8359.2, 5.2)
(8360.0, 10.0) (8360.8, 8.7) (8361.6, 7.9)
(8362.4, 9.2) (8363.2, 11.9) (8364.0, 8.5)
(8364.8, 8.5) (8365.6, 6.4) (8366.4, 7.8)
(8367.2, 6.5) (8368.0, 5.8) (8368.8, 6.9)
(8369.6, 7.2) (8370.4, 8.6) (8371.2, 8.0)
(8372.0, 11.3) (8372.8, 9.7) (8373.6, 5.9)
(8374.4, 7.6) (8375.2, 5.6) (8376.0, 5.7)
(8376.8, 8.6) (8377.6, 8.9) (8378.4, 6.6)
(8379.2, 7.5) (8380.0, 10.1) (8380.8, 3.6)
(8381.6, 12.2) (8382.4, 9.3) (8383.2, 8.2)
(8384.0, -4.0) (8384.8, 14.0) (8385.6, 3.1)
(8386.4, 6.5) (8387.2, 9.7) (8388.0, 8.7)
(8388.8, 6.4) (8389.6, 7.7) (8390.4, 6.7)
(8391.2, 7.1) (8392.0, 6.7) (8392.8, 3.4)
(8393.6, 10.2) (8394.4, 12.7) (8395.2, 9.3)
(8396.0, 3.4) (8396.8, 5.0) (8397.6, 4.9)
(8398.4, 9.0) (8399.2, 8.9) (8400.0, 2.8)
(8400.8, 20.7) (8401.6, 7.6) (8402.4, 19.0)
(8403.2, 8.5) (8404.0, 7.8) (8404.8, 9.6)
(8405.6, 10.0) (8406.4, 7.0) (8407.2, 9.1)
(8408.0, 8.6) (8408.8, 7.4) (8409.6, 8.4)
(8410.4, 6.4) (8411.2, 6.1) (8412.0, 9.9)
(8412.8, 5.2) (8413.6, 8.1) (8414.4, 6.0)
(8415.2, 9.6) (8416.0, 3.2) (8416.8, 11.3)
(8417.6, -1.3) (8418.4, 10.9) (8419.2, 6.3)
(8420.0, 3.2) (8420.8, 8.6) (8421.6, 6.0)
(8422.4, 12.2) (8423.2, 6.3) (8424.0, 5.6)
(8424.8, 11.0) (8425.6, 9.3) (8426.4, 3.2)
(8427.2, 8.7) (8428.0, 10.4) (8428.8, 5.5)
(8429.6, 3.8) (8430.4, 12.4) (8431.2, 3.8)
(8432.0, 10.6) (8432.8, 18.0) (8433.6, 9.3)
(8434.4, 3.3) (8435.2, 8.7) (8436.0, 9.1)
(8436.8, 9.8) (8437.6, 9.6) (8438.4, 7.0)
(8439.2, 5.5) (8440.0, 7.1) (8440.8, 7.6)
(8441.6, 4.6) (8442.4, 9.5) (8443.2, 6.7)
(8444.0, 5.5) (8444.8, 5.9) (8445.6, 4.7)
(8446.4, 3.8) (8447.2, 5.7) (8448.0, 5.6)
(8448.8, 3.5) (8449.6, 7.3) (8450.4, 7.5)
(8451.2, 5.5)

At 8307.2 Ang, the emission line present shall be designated Mg II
